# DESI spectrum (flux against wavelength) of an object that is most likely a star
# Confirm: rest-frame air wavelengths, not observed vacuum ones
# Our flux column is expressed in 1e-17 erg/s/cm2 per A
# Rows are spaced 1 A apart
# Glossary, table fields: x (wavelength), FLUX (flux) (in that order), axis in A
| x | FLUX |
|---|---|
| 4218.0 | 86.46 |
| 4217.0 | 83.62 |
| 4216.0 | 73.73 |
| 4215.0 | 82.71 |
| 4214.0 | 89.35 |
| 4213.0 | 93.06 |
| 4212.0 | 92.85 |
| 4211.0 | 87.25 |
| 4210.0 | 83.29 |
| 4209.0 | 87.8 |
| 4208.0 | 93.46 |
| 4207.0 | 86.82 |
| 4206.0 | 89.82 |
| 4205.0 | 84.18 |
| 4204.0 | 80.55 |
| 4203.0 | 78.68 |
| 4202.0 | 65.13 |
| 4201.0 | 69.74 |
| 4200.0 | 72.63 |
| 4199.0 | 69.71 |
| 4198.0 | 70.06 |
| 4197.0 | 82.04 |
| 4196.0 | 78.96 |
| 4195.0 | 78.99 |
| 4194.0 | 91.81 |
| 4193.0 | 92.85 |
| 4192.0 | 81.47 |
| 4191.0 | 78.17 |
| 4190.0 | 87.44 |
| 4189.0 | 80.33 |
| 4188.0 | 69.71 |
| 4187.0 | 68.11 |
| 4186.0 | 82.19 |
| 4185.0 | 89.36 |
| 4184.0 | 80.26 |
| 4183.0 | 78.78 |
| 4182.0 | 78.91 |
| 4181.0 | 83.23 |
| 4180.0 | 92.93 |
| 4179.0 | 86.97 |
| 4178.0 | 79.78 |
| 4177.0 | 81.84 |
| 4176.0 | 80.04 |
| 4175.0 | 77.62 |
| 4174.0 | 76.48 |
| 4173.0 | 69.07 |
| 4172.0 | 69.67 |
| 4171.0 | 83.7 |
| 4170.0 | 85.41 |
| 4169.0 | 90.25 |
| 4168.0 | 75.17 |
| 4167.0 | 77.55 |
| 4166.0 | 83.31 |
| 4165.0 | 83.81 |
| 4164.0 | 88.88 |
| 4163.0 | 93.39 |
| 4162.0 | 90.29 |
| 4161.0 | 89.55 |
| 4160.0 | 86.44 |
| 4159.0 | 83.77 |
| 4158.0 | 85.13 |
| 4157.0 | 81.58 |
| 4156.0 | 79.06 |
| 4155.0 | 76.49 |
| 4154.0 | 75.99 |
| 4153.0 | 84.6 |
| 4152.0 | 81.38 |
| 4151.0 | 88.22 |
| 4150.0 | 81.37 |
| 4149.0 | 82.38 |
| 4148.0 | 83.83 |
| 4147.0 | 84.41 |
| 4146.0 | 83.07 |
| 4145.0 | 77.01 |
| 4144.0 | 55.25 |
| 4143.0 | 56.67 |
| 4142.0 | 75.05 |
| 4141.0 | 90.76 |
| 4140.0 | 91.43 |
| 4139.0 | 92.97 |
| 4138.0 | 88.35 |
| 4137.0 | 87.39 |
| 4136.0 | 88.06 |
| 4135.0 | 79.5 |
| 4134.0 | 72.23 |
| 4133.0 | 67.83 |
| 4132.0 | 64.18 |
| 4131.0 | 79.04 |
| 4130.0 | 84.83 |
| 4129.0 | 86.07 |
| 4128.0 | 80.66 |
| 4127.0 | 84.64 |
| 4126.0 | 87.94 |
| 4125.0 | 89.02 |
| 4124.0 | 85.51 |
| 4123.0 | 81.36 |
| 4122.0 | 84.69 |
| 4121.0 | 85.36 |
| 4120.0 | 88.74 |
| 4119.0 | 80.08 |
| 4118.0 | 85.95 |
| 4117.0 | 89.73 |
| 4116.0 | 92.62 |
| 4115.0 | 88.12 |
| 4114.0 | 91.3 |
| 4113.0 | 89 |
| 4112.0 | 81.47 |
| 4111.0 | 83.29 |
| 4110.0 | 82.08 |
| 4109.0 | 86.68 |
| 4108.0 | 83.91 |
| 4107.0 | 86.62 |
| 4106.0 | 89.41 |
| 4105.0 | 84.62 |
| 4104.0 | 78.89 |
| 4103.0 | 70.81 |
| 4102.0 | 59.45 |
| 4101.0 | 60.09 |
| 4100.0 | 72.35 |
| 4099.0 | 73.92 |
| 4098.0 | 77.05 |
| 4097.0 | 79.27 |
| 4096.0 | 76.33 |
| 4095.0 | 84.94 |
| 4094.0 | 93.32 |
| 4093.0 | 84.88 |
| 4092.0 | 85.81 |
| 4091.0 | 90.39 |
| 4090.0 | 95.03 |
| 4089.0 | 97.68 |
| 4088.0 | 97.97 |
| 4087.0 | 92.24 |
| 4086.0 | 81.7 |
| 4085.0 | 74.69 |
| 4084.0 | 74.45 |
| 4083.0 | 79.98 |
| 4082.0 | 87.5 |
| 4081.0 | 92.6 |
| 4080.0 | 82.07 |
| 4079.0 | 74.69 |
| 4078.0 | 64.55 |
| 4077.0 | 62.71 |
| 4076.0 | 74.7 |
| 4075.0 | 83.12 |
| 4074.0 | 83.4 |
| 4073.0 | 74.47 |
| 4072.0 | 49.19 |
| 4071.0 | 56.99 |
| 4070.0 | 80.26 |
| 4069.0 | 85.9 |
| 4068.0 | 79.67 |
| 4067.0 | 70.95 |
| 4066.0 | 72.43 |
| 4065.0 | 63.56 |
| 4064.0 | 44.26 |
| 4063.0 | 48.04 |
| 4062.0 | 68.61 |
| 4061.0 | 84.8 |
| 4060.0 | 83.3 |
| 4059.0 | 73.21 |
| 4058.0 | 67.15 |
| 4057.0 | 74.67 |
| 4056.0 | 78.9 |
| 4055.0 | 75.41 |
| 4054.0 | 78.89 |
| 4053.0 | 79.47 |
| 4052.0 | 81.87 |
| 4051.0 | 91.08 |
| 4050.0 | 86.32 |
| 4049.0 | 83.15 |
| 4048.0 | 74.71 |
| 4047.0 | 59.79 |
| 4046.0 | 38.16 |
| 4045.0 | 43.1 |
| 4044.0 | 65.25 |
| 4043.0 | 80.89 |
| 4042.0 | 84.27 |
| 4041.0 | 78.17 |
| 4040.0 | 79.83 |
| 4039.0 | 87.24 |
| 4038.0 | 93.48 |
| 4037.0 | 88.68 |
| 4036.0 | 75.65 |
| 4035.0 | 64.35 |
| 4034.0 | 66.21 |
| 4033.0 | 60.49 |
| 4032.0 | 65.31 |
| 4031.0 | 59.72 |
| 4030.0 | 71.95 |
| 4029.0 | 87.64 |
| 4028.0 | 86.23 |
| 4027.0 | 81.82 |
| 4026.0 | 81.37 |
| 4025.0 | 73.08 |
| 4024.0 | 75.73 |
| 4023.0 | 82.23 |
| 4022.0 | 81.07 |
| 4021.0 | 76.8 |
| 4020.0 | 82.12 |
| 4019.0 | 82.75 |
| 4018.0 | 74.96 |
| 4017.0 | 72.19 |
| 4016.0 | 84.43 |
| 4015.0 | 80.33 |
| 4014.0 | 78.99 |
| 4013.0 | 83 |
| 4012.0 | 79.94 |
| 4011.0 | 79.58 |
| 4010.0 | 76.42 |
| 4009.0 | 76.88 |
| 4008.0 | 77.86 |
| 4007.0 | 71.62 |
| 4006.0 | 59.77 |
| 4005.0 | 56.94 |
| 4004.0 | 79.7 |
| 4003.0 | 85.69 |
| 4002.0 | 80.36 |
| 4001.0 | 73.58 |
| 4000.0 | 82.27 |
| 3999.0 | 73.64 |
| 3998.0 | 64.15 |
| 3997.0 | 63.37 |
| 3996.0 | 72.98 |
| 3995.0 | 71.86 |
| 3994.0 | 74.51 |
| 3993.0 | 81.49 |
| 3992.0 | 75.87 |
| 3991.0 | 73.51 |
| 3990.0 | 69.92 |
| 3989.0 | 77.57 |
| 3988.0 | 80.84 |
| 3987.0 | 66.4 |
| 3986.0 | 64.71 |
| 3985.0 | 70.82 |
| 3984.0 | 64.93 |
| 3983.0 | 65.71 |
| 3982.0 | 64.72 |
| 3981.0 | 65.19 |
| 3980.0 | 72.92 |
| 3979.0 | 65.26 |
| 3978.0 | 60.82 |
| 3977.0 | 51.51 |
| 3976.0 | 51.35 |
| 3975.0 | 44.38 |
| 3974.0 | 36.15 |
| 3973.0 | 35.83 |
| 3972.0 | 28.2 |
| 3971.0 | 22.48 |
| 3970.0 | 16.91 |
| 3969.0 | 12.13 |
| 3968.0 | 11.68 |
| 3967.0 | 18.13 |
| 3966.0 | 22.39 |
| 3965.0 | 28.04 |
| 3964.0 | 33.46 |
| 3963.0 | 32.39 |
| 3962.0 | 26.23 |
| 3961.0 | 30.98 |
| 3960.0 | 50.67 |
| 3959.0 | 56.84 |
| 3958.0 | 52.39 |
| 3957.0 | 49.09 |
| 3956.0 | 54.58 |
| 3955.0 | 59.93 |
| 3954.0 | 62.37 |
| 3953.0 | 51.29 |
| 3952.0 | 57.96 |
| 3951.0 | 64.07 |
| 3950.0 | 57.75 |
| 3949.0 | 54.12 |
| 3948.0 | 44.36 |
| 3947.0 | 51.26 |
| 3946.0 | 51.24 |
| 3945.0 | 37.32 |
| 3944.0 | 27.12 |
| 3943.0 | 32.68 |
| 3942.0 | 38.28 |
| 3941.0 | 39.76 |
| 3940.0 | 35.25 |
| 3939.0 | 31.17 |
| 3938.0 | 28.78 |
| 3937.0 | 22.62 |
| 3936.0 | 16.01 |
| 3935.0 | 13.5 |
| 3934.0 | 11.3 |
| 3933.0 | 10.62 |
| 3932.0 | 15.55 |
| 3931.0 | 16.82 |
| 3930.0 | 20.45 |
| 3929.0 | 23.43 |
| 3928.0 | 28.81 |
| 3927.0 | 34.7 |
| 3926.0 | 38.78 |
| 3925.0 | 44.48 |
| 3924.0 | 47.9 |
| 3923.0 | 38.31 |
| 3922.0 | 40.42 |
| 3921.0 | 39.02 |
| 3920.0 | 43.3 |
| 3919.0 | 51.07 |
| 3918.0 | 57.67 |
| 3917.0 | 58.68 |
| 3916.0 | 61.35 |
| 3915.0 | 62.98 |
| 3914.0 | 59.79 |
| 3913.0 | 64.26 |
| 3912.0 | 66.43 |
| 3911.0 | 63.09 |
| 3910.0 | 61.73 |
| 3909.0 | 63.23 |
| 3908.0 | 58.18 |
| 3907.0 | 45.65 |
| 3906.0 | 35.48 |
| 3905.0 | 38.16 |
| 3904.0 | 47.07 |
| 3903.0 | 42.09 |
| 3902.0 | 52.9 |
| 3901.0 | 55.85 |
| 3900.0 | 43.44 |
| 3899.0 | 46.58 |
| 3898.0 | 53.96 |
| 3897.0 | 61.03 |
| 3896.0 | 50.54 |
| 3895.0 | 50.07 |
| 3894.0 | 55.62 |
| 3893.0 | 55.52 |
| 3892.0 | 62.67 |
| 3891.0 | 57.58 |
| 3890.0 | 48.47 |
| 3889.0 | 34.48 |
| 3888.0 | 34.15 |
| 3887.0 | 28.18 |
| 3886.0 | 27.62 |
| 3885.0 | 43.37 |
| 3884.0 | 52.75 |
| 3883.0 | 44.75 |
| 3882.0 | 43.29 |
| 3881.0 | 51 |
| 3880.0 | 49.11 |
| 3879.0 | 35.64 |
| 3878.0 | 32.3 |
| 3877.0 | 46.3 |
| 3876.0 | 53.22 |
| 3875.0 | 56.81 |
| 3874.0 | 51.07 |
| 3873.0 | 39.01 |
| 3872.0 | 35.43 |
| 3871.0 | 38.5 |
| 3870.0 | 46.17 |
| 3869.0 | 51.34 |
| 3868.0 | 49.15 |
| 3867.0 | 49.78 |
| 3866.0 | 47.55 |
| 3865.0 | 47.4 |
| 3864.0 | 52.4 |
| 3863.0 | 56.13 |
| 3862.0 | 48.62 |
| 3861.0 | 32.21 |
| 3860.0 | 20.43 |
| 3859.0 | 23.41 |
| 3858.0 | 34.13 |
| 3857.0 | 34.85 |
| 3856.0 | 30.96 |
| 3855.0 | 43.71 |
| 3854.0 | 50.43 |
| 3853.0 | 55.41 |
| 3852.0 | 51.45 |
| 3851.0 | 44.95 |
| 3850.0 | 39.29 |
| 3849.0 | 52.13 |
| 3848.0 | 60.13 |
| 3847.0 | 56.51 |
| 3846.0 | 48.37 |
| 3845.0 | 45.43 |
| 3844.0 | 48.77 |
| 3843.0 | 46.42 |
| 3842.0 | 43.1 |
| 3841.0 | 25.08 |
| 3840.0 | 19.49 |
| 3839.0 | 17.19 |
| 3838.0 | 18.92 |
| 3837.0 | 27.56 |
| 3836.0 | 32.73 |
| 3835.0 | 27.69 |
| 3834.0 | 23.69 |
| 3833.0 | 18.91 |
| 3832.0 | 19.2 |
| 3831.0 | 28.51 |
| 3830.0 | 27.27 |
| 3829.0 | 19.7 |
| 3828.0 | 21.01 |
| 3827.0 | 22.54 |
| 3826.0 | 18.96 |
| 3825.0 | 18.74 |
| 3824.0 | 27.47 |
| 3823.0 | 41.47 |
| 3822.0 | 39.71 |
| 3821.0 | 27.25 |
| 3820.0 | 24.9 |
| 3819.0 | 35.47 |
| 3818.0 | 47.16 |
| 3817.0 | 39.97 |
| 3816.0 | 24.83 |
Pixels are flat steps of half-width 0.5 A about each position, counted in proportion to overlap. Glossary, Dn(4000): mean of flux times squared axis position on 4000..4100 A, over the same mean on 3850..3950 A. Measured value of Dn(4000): 1.91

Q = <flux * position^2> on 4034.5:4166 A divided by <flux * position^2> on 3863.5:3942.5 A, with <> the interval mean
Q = 2.01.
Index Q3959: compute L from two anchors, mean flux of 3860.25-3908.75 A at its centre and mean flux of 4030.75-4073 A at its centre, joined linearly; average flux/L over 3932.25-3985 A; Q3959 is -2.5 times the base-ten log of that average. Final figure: 0.38 mag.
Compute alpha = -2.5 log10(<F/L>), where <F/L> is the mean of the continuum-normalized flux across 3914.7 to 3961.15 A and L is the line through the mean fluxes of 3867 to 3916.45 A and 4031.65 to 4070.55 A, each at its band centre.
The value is 0.35 mag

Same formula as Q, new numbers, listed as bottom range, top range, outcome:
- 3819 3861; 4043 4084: 2.42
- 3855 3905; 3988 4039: 1.81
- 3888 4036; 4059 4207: 1.59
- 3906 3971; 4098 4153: 2.21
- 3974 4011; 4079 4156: 1.26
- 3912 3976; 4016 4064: 2.04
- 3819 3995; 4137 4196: 2.14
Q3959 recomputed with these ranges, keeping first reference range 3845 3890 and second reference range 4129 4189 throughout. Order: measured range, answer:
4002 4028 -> -0.23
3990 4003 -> -0.23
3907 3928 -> -0.04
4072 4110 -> -0.12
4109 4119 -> -0.15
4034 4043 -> -0.22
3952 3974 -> 0.46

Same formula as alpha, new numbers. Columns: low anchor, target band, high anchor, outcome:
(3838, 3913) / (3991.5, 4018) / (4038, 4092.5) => -0.14 mag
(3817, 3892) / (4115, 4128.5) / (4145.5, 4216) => -0.16 mag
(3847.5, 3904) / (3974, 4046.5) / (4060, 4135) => -0.10 mag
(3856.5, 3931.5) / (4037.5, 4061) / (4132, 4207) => -0.16 mag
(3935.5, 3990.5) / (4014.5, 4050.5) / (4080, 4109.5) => -0.16 mag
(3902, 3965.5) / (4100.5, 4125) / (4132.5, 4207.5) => -0.16 mag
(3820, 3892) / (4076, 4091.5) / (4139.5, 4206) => -0.20 mag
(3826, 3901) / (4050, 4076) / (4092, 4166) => -0.02 mag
